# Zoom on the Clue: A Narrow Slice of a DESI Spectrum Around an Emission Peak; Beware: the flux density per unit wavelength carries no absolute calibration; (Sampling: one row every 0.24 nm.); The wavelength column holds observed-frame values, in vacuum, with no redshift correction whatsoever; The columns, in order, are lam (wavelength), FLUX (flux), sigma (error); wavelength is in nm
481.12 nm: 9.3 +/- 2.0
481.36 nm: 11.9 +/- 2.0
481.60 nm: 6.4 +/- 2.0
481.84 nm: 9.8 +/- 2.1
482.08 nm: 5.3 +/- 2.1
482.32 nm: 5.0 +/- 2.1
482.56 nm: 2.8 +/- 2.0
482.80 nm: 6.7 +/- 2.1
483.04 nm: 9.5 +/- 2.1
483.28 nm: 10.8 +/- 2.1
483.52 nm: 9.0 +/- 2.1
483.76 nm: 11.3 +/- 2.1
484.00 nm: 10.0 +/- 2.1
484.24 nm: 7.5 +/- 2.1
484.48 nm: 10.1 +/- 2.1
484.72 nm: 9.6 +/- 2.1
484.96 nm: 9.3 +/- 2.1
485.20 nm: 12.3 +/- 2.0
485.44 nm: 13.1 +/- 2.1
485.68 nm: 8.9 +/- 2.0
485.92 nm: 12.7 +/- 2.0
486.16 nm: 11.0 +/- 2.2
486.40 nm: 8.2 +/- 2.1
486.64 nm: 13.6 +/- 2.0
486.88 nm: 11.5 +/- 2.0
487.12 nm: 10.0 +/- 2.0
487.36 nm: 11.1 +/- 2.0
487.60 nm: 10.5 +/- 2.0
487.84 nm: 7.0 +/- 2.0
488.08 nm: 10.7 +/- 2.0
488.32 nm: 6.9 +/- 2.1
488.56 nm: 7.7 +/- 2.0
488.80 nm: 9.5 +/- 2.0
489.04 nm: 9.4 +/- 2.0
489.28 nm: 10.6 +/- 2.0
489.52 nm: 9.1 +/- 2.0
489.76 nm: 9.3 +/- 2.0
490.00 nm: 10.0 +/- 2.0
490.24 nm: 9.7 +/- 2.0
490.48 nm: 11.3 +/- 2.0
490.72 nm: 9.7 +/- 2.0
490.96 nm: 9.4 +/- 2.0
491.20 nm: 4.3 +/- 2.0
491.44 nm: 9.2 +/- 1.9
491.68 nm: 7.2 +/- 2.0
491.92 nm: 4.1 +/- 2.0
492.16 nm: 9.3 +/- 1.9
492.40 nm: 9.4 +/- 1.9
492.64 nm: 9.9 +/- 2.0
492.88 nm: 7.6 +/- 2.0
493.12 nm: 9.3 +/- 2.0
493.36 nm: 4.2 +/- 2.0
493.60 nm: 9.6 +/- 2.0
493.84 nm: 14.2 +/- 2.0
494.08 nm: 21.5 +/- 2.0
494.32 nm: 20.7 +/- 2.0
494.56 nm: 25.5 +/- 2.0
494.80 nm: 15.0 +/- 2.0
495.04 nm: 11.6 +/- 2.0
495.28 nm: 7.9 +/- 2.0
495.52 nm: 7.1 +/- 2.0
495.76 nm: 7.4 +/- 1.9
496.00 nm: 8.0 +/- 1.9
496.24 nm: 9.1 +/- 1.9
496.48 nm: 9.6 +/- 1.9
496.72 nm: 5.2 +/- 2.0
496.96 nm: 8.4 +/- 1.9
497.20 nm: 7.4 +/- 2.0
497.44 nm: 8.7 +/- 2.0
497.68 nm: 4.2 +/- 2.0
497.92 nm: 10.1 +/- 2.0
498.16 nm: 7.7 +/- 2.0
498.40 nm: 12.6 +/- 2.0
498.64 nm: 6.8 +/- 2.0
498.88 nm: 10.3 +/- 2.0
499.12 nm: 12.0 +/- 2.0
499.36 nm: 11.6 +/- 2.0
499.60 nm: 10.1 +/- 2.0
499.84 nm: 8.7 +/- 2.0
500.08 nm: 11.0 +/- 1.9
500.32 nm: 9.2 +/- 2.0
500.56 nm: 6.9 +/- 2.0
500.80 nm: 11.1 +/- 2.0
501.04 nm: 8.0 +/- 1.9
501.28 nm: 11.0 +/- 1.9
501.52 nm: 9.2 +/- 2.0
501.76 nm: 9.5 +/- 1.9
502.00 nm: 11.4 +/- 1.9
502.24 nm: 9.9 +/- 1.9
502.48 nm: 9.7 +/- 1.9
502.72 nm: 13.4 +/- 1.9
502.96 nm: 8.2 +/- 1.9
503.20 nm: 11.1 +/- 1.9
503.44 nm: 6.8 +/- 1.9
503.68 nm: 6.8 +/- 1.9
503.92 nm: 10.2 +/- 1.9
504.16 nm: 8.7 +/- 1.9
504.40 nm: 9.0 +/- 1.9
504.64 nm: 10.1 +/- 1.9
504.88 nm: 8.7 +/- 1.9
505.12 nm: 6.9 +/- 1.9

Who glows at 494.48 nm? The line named [O II]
